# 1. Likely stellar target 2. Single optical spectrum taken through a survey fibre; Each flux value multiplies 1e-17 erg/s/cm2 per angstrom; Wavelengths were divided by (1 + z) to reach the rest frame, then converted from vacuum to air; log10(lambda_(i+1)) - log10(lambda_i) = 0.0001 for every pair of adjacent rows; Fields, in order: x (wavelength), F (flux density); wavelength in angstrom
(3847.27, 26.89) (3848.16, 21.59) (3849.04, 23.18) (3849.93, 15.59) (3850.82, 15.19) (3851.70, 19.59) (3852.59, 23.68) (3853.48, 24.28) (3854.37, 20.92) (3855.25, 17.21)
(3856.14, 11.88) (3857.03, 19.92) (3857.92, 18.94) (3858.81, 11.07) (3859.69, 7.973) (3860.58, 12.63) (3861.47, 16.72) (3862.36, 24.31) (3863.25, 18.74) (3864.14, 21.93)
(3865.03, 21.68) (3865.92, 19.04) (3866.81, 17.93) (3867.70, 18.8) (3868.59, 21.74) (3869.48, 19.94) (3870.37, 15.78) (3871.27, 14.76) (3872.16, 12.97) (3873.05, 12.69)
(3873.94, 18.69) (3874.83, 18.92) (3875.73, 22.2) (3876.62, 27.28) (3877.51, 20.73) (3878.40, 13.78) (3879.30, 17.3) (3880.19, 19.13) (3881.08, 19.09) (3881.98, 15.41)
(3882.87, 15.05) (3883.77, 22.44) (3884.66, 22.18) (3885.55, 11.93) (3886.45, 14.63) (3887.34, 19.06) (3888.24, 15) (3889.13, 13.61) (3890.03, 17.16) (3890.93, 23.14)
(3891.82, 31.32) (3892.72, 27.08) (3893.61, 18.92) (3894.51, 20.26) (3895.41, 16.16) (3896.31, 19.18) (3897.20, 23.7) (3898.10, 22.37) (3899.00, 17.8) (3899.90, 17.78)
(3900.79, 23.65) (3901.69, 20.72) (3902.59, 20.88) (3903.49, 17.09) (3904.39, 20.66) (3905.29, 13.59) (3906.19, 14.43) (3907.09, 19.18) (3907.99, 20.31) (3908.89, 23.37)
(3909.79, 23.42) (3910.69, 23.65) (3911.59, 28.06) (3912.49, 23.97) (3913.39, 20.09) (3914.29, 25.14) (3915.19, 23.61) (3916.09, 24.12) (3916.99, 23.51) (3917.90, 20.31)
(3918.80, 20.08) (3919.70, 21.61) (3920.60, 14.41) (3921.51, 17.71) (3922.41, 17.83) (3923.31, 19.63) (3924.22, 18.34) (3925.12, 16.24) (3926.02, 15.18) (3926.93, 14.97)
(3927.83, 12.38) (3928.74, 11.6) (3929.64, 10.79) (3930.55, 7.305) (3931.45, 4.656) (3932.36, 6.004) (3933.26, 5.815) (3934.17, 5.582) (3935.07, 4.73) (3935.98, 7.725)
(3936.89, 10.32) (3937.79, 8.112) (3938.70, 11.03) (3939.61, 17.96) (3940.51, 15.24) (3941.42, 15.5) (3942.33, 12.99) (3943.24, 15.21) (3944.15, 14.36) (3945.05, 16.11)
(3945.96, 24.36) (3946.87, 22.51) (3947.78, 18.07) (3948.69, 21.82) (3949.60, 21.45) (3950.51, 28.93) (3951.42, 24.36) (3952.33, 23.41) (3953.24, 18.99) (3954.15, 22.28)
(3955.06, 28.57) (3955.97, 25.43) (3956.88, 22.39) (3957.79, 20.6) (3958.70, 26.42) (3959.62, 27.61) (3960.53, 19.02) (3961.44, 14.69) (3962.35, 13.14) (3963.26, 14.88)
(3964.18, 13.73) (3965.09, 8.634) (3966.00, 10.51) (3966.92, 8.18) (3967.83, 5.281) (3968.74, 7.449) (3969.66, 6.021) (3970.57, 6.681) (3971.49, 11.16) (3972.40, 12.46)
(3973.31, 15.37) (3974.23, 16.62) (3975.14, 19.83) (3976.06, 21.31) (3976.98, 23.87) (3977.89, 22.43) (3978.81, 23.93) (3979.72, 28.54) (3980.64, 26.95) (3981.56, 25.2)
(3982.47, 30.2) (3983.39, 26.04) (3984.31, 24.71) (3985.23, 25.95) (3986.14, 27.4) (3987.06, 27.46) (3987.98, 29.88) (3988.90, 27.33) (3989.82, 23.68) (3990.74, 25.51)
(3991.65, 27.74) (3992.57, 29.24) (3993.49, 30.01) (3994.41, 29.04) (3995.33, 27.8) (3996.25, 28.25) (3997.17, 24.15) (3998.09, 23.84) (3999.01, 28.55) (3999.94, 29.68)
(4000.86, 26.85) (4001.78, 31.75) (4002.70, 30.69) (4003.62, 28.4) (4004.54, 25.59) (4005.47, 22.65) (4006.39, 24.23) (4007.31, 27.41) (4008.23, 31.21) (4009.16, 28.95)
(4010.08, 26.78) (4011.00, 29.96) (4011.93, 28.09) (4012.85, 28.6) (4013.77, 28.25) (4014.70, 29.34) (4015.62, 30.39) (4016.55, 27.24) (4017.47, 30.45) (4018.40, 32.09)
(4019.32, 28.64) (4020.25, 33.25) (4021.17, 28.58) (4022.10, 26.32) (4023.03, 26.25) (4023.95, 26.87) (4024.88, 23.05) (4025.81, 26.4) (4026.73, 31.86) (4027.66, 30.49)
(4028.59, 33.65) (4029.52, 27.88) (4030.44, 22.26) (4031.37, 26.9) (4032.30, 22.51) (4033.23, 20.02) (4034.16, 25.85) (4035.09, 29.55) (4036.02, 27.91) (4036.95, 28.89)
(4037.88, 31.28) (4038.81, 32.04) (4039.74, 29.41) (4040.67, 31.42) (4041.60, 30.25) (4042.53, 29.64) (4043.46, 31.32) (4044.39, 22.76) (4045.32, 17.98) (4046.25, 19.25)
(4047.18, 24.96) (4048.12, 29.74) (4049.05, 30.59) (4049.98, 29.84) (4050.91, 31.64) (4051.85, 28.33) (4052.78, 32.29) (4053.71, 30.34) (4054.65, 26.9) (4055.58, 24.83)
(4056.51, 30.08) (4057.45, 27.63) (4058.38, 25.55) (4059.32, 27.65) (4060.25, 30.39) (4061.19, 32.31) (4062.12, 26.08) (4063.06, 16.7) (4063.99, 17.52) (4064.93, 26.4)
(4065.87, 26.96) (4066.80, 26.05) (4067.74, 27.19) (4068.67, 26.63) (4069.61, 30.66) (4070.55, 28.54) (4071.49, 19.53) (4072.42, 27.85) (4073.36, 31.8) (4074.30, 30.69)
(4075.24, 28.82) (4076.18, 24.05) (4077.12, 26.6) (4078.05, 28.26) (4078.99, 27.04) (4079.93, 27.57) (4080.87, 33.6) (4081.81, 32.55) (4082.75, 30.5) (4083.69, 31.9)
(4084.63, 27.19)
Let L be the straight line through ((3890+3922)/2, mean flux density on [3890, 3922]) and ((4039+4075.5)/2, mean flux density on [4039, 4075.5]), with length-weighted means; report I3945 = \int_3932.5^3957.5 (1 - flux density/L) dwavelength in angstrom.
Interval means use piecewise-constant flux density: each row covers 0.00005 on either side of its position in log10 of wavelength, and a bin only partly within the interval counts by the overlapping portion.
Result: 6.3 angstrom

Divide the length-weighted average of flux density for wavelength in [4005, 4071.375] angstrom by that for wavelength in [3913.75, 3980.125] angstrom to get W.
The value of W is 1.7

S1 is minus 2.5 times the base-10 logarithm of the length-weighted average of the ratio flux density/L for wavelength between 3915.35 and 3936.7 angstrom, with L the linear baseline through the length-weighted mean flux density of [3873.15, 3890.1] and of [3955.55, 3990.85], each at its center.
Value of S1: 0.31 mag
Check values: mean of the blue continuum 18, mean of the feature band 14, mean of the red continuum 19.6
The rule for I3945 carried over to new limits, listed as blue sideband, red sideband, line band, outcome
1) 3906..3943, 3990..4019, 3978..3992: -0.79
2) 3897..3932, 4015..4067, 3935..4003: 6.49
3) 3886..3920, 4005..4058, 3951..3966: 2.44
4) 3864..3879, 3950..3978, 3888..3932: -2.27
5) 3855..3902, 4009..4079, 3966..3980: 5.22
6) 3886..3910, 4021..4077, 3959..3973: 6.63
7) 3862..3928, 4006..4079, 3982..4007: -2.28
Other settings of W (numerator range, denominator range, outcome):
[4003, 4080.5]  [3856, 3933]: 1.50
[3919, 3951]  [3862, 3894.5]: 0.76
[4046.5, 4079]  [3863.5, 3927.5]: 1.41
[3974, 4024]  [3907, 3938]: 1.67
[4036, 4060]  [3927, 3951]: 2.08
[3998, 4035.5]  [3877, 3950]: 1.59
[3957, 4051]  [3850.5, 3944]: 1.41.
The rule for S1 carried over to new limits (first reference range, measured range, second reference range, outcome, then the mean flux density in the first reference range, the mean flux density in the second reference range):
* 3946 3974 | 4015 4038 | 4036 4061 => -0.10 mag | 17.4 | 28.3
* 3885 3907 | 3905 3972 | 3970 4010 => 0.29 mag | 19.2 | 25.1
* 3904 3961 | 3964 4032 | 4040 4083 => -0.07 mag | 18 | 27.5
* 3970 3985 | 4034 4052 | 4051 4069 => -0.10 mag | 20.9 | 26.9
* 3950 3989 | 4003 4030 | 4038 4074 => -0.18 mag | 20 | 27.4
